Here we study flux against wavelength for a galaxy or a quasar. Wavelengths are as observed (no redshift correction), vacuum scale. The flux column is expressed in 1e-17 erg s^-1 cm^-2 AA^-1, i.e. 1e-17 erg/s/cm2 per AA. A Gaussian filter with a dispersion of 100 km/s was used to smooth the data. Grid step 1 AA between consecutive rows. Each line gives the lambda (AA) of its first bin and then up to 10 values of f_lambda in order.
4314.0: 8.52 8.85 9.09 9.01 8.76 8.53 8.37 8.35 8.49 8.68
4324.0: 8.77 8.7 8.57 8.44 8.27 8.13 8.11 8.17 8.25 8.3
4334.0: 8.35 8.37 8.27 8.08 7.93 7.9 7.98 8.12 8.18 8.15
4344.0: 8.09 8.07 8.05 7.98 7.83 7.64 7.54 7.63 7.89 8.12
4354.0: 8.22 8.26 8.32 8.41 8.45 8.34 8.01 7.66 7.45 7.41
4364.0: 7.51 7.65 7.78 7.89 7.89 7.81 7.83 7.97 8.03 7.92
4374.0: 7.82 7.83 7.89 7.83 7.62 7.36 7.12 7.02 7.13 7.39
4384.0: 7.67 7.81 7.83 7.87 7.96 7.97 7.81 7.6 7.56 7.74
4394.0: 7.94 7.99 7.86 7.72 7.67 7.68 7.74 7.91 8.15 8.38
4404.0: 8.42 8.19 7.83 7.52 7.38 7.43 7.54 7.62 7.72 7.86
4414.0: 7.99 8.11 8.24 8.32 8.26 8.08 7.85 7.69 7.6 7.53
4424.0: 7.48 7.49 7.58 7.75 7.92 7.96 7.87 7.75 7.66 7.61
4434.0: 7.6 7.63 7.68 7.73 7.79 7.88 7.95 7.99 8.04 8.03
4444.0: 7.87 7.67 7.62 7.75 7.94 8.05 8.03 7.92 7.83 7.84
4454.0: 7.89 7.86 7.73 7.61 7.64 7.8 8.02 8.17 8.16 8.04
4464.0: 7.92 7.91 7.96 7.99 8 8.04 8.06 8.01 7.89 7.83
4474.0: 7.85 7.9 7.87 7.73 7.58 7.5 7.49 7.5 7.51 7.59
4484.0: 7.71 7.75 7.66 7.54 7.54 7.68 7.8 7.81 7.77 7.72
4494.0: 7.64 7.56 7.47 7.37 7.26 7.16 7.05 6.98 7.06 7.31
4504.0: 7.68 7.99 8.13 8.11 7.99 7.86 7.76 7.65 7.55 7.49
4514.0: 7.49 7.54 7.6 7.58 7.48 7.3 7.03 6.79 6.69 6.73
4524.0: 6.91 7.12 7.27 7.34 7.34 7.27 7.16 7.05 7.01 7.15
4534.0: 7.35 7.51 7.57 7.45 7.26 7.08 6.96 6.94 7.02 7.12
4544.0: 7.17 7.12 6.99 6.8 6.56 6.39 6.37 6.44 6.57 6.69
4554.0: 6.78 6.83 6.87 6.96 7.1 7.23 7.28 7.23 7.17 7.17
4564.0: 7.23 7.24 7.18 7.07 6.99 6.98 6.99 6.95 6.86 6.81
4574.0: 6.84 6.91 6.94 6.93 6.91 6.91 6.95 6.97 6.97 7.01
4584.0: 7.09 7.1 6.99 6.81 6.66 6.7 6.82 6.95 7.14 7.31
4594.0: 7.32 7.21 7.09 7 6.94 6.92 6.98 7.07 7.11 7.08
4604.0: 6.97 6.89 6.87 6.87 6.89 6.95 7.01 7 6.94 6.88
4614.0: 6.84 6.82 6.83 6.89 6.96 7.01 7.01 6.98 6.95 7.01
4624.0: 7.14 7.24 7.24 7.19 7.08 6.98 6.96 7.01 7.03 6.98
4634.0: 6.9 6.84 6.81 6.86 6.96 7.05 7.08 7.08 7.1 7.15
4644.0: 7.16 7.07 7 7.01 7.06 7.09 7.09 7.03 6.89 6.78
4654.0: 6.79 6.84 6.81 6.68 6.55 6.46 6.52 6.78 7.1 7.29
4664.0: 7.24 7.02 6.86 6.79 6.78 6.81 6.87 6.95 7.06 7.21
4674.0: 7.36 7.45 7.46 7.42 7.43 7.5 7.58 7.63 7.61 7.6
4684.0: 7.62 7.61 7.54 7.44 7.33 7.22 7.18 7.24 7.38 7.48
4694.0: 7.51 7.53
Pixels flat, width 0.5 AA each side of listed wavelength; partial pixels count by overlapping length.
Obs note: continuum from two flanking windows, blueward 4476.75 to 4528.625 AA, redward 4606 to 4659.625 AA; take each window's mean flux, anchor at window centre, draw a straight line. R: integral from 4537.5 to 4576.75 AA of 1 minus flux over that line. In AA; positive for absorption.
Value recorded 1.7 AA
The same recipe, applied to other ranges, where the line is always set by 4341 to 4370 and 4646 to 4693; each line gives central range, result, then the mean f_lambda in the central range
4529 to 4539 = 0.3 AA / 7.27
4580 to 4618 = 1.8 AA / 6.97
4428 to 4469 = -0.9 AA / 7.86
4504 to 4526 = 0.2 AA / 7.47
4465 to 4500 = -0.4 AA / 7.69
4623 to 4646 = 0.6 AA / 7.04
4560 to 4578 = 0.9 AA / 7.03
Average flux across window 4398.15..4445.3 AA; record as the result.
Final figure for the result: 7.83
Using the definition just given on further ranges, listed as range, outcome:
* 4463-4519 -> 7.67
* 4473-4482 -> 7.68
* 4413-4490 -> 7.82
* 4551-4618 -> 6.97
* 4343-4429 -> 7.83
